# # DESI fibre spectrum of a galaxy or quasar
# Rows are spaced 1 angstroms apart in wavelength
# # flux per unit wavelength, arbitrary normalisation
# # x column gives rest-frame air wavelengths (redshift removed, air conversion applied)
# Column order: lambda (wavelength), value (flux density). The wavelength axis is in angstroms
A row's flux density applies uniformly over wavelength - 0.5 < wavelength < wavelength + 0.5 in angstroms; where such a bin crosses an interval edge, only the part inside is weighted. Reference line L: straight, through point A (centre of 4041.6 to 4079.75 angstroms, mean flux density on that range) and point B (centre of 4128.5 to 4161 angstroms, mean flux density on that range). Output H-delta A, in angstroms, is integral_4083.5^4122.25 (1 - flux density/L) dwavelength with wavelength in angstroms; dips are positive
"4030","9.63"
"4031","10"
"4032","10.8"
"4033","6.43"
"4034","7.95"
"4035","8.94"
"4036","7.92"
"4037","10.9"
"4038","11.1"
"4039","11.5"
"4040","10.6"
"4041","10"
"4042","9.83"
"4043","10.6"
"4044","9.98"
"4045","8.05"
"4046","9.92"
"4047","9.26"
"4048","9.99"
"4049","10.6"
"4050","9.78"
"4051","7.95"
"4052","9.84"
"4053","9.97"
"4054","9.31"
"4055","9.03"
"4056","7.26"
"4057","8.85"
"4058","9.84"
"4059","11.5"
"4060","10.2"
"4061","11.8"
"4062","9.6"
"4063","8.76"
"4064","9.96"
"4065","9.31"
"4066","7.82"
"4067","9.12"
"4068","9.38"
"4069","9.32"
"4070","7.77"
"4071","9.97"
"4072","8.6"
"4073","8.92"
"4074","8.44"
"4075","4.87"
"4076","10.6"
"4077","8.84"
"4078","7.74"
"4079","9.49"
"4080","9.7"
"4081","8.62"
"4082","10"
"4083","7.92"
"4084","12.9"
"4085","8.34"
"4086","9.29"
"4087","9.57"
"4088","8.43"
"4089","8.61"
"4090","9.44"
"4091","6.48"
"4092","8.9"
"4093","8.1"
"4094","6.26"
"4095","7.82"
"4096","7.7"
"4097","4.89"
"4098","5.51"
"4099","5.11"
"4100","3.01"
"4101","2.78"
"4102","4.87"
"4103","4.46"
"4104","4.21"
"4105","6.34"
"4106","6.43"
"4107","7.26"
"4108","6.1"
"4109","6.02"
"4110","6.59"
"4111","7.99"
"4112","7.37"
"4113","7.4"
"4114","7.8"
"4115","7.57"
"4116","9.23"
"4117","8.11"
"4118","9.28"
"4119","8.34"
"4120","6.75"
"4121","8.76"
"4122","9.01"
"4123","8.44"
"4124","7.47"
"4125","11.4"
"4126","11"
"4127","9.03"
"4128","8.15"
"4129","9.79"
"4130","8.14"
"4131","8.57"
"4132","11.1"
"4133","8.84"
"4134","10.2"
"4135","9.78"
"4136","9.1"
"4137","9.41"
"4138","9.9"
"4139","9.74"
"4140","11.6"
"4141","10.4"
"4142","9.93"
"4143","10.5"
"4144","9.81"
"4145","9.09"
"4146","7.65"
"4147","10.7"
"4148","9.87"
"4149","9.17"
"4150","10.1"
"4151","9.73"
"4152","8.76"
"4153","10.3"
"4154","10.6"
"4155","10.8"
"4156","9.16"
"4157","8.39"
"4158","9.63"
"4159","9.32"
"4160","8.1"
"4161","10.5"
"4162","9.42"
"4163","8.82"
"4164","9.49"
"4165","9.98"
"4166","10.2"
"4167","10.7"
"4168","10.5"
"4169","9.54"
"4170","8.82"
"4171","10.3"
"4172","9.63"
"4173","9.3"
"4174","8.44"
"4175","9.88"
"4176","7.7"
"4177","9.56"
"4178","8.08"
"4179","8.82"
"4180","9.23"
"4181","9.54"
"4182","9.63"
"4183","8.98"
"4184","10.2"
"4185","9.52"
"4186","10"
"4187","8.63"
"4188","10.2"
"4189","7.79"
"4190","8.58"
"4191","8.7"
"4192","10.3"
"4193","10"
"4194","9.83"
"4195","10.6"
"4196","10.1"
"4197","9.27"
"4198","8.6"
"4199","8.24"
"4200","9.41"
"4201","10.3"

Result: 9.05 angstroms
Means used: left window 9.27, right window 9.64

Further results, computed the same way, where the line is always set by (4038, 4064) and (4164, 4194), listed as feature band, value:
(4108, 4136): 2.97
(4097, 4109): 5.61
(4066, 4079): 1.46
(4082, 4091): 0.46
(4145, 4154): -0.07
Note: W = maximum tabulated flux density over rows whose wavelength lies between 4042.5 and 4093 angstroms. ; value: 12.9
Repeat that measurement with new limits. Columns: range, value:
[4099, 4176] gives 11.6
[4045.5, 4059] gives 11.5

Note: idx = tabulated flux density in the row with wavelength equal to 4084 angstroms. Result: 12.9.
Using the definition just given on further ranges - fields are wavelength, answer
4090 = 9.44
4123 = 8.44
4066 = 7.82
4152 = 8.76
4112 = 7.37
